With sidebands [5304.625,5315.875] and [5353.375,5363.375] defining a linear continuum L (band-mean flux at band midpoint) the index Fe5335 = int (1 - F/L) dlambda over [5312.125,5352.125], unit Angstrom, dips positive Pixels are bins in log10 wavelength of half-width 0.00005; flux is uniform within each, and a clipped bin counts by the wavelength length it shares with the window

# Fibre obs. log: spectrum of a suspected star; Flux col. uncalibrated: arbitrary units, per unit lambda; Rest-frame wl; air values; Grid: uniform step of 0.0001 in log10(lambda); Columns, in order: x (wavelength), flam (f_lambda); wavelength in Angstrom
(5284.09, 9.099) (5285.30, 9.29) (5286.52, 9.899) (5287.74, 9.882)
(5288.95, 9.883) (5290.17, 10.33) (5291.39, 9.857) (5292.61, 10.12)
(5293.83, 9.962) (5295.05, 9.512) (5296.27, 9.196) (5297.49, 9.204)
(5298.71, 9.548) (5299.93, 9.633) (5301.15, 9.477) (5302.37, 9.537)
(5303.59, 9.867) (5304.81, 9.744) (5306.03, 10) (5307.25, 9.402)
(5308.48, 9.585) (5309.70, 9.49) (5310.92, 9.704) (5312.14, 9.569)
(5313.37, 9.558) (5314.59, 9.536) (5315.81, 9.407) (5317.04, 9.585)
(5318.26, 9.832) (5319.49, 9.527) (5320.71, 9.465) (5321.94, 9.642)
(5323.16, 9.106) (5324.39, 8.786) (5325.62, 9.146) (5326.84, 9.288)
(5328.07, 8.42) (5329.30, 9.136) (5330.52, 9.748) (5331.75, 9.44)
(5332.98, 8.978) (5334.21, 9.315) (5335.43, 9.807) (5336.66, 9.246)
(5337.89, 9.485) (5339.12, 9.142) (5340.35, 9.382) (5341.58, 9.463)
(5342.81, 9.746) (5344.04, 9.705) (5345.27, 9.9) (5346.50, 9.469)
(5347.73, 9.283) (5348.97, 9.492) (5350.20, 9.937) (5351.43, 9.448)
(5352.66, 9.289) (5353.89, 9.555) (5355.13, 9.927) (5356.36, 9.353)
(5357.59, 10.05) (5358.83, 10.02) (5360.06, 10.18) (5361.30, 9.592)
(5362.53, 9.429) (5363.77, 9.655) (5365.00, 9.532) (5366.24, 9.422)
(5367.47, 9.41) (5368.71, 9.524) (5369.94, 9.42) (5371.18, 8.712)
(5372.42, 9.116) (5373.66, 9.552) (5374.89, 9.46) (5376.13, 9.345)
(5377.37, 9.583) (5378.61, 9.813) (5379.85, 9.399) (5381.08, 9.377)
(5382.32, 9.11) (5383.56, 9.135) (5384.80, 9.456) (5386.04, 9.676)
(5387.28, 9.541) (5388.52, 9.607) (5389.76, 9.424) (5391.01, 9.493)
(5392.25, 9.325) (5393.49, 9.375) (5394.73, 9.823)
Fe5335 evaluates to 1.0 Angstrom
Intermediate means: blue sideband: 9.61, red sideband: 9.75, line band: 9.42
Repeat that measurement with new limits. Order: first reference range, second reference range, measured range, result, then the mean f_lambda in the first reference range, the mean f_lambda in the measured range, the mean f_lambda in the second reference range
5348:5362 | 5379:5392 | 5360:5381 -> 0.2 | 9.7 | 9.46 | 9.43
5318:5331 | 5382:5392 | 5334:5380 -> -0.9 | 9.26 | 9.53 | 9.43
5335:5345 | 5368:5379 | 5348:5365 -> -0.4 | 9.5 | 9.67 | 9.38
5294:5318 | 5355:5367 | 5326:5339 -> 0.5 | 9.57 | 9.28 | 9.71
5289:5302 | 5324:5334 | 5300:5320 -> -0.4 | 9.68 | 9.62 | 9.13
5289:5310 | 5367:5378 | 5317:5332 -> 0.4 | 9.68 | 9.3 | 9.34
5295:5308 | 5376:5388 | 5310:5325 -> 0.1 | 9.56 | 9.48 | 9.45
